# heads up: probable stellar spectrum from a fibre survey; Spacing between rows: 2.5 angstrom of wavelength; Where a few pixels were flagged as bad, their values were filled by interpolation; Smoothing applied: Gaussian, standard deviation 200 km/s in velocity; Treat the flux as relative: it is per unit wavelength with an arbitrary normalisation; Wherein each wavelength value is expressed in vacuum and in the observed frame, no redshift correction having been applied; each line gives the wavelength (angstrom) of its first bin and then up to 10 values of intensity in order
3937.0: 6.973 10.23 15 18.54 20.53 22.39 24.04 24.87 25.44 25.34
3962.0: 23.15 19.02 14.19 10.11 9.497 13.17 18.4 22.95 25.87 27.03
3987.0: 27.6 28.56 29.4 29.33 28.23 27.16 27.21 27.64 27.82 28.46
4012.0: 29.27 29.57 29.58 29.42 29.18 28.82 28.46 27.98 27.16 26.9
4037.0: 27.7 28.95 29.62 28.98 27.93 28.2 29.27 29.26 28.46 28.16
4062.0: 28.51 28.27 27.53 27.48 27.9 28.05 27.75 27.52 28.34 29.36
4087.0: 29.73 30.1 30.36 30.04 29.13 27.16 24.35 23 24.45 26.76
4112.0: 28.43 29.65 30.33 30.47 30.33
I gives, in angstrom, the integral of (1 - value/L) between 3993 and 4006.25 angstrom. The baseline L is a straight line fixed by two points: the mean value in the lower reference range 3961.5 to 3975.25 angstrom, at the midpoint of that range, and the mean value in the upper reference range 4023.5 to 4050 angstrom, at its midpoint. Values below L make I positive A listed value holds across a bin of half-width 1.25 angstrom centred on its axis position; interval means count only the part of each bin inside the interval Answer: -4.6 angstrom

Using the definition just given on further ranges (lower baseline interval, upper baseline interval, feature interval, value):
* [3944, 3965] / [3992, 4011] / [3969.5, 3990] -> 4.12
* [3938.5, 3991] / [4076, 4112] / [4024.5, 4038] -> -2.01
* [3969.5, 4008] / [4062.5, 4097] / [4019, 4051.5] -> -2.40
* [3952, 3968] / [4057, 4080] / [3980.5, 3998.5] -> -3.09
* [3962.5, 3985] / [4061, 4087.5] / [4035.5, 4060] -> -3.15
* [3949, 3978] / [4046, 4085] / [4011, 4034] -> -4.18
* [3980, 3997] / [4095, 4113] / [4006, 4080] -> -3.66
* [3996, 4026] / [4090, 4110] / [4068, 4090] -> -0.82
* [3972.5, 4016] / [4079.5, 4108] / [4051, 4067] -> -0.79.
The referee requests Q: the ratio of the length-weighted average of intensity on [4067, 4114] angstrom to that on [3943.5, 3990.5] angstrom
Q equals 1.32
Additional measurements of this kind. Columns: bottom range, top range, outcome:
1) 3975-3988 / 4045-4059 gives 1.21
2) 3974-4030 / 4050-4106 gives 1.04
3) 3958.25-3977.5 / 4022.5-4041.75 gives 1.70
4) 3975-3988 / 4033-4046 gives 1.20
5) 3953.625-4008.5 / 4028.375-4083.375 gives 1.21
